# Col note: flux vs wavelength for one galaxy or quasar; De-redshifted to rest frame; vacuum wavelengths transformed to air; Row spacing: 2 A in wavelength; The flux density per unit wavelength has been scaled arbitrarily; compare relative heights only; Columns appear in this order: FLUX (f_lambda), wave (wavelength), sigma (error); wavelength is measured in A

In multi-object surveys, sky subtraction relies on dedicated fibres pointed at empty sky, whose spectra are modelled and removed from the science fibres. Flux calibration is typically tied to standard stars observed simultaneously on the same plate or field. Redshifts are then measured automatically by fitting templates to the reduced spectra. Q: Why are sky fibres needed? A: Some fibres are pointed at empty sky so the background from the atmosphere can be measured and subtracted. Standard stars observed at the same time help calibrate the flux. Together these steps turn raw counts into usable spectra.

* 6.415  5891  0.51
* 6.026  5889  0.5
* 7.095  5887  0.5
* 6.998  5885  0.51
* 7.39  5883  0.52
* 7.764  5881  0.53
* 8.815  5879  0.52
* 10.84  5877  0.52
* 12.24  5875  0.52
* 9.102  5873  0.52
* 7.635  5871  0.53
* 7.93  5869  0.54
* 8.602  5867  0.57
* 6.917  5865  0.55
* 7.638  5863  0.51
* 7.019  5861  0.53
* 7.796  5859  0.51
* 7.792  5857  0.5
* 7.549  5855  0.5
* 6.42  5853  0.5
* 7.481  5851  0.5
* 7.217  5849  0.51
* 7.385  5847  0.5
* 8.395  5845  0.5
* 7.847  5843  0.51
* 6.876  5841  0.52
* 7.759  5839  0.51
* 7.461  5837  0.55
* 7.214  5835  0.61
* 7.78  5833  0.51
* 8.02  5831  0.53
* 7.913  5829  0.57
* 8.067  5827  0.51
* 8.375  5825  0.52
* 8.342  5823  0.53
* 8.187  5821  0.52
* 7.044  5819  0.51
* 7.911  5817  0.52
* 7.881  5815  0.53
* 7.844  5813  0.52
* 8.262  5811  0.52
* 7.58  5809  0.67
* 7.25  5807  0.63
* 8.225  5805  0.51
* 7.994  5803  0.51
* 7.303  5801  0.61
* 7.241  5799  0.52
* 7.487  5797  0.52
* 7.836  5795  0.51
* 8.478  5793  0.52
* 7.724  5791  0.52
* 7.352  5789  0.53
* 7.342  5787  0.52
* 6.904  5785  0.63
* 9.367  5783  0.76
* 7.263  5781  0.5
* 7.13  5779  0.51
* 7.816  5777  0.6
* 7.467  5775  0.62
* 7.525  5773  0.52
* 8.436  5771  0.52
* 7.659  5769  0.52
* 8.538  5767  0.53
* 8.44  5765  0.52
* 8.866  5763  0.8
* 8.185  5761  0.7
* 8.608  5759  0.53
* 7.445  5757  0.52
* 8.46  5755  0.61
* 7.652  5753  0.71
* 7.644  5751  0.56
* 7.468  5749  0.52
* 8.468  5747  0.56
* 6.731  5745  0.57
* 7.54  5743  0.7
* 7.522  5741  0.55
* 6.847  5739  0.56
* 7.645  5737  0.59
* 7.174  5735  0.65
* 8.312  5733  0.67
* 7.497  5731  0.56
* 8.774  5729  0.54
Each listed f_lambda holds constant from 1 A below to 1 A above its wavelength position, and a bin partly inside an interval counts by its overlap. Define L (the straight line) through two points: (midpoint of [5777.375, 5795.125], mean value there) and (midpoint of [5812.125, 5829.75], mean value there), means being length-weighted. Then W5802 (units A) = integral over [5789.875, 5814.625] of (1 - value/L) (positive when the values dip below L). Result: 0.16 A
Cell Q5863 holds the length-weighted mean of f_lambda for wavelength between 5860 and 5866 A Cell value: 7.19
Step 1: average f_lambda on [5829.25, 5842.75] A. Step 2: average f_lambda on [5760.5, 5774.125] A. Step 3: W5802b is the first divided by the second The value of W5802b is 0.92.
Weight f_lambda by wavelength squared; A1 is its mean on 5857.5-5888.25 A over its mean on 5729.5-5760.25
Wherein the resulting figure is 1.12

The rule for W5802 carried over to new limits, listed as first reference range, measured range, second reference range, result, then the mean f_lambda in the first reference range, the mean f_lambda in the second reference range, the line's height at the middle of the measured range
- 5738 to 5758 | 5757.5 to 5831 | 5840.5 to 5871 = -3.1 A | 7.58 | 7.54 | 7.56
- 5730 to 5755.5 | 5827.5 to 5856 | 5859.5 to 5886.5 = 2.2 A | 7.6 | 8.34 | 8.16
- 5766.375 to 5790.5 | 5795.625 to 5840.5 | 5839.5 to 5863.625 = -1.1 A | 7.72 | 7.45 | 7.58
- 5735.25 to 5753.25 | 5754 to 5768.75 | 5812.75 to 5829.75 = -1.4 A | 7.48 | 7.96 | 7.59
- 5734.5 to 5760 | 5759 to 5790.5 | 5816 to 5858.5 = -1.1 A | 7.64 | 7.67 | 7.65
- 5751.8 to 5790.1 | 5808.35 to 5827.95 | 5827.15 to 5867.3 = -0.7 A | 7.92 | 7.55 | 7.69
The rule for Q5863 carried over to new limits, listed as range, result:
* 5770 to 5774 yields 7.98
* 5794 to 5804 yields 7.57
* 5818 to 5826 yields 7.99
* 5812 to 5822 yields 7.77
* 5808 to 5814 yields 7.9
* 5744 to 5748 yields 7.6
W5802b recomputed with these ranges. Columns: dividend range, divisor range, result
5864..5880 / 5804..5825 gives 1.14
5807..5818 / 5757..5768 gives 0.93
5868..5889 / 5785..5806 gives 1.10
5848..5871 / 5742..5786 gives 0.95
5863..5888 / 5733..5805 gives 1.08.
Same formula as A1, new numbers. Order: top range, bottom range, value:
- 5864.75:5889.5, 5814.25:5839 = 1.08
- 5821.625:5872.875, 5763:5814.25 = 1.01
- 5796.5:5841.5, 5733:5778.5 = 1.01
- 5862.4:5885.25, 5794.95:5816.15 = 1.13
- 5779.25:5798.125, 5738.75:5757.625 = 1.03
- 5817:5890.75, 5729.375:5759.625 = 1.06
